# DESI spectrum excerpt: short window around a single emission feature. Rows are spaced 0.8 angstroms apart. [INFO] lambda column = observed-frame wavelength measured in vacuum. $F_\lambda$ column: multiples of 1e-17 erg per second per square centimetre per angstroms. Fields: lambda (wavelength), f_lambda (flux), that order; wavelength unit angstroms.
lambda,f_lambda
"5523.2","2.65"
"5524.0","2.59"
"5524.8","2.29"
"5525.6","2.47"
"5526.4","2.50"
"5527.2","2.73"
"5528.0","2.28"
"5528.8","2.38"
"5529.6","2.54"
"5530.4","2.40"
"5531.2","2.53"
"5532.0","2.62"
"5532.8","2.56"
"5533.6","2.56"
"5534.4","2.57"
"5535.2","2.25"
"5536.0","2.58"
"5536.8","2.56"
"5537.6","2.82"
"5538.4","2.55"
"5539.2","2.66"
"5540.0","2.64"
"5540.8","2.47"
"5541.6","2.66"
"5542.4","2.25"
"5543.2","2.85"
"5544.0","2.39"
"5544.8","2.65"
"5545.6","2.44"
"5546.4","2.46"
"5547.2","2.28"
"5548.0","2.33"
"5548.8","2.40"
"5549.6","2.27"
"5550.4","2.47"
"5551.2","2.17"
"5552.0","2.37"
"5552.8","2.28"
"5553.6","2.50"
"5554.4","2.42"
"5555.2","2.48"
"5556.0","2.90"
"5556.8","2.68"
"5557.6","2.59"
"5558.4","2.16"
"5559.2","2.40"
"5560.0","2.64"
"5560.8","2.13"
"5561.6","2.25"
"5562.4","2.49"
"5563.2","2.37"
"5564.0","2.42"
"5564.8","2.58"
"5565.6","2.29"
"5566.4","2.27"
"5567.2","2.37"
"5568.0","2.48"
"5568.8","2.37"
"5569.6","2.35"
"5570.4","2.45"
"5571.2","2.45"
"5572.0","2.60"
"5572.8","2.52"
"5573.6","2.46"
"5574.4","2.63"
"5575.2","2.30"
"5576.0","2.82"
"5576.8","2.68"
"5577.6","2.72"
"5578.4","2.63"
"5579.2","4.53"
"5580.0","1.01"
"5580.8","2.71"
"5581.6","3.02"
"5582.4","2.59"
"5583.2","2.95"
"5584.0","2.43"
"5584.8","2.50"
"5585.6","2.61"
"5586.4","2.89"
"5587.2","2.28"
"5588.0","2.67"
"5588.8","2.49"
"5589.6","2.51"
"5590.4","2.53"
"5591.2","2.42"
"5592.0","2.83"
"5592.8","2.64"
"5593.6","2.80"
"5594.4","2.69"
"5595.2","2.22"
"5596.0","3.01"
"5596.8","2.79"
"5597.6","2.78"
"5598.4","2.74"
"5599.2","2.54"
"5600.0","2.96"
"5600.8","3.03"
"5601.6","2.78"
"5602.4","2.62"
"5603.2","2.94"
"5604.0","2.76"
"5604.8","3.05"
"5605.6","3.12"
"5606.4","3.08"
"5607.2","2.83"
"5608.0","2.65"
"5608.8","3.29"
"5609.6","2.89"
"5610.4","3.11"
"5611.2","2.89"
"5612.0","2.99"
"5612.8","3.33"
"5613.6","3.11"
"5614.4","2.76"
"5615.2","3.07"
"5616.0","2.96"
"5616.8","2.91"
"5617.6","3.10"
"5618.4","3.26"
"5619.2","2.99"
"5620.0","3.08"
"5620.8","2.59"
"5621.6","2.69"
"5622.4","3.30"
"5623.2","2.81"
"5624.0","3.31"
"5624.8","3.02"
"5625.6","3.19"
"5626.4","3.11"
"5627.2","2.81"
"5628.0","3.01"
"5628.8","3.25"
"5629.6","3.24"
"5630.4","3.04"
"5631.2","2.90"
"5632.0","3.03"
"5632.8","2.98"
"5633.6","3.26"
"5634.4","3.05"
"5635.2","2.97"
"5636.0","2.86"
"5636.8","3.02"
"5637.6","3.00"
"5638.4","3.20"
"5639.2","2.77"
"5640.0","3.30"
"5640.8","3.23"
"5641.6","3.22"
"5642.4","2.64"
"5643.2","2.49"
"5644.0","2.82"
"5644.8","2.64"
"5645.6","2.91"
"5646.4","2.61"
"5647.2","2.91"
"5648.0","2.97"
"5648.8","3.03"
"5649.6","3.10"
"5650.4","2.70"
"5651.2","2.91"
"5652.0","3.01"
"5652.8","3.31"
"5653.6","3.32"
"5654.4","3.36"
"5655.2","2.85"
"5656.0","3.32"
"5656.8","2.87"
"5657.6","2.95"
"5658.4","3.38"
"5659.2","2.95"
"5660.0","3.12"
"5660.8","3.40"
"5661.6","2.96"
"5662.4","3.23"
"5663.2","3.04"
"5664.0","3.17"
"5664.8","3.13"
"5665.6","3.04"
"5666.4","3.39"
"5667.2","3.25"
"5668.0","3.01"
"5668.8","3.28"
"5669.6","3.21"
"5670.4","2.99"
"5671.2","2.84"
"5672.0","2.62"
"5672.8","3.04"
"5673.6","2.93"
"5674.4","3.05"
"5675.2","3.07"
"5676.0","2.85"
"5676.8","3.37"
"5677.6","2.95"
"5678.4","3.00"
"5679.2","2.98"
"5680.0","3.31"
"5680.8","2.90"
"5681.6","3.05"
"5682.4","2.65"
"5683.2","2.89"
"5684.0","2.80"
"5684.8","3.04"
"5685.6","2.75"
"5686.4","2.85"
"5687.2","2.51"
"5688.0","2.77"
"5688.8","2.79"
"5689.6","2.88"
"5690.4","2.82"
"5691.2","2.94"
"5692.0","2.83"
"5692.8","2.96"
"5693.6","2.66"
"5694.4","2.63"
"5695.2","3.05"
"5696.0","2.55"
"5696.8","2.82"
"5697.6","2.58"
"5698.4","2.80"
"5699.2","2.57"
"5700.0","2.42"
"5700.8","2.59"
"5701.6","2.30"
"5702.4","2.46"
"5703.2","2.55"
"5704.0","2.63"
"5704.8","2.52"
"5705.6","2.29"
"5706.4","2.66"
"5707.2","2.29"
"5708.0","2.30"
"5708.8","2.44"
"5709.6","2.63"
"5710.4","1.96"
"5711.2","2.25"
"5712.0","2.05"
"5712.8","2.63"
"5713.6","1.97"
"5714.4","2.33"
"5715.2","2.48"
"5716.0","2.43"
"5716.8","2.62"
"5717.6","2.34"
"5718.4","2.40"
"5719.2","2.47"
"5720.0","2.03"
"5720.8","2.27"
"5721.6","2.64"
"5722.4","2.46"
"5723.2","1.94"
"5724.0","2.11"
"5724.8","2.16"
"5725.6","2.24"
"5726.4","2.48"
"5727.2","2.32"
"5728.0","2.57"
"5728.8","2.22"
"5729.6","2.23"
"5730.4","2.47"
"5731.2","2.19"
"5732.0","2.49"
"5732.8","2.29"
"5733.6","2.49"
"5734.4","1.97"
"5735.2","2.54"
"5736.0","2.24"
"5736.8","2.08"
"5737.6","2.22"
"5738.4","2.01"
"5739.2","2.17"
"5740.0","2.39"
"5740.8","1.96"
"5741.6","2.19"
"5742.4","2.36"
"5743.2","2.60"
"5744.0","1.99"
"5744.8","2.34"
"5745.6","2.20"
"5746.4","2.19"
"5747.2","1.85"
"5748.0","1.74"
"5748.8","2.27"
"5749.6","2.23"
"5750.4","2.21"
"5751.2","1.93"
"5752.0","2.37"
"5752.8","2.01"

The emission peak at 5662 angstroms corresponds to C III]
